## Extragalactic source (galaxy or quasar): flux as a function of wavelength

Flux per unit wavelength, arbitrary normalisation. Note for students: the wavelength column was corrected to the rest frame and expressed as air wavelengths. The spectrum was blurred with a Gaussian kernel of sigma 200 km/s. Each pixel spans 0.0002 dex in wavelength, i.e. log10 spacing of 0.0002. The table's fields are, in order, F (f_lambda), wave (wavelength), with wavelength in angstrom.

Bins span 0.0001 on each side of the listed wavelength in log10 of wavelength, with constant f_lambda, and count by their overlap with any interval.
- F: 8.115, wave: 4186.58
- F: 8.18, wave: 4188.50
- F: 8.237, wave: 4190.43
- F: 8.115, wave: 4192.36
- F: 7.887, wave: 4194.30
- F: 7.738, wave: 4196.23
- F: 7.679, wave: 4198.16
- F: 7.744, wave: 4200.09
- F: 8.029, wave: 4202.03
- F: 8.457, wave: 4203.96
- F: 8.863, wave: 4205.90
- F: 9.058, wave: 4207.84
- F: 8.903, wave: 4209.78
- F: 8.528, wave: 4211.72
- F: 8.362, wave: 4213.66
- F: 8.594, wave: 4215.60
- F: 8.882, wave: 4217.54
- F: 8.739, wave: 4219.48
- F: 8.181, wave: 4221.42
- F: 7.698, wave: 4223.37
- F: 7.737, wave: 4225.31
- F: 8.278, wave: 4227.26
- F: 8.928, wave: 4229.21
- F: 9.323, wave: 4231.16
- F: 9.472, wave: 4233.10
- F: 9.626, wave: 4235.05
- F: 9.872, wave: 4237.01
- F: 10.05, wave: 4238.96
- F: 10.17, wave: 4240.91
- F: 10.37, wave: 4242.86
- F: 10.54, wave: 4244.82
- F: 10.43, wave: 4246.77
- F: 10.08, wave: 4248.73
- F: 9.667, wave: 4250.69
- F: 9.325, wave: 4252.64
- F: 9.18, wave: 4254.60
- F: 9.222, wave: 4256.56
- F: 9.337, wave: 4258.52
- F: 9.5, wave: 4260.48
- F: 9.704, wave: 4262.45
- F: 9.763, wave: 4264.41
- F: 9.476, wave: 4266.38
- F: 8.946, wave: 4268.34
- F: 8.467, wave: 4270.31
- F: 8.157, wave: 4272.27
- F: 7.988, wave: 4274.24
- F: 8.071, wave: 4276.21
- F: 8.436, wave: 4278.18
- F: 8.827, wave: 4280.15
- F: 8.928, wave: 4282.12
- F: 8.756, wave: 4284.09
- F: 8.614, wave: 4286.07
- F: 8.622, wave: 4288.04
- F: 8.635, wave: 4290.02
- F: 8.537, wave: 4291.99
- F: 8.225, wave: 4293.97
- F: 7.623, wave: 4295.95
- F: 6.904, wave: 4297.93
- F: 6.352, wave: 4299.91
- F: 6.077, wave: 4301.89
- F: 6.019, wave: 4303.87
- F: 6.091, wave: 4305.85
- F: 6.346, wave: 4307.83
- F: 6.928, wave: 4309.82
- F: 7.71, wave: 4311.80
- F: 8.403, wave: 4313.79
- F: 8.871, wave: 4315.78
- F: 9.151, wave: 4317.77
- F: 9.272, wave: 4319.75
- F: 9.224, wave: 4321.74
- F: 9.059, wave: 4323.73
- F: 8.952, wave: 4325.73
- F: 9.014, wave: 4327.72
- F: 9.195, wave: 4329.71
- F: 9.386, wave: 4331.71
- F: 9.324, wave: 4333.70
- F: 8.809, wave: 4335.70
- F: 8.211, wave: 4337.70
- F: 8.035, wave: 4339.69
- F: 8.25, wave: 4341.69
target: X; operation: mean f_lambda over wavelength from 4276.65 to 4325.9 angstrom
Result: 8.01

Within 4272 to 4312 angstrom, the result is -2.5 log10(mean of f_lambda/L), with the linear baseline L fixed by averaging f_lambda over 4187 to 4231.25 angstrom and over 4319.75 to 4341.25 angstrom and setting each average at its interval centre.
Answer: 0.14 mag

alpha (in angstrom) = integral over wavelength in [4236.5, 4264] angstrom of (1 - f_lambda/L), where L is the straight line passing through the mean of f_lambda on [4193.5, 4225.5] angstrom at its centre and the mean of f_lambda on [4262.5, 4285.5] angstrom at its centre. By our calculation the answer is -3.9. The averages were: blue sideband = 8.32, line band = 9.82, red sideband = 8.75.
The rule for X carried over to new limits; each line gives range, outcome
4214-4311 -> 8.64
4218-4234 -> 8.55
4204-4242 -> 8.9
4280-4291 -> 8.72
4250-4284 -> 8.99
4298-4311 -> 6.37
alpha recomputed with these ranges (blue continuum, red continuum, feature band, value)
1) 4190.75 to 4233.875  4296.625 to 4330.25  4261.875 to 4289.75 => -2.4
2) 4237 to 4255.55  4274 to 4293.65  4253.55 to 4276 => 0.6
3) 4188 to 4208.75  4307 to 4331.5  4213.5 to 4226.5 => -0.1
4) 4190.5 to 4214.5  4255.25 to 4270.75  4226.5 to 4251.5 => -2.4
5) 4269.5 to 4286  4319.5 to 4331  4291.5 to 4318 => 4.6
